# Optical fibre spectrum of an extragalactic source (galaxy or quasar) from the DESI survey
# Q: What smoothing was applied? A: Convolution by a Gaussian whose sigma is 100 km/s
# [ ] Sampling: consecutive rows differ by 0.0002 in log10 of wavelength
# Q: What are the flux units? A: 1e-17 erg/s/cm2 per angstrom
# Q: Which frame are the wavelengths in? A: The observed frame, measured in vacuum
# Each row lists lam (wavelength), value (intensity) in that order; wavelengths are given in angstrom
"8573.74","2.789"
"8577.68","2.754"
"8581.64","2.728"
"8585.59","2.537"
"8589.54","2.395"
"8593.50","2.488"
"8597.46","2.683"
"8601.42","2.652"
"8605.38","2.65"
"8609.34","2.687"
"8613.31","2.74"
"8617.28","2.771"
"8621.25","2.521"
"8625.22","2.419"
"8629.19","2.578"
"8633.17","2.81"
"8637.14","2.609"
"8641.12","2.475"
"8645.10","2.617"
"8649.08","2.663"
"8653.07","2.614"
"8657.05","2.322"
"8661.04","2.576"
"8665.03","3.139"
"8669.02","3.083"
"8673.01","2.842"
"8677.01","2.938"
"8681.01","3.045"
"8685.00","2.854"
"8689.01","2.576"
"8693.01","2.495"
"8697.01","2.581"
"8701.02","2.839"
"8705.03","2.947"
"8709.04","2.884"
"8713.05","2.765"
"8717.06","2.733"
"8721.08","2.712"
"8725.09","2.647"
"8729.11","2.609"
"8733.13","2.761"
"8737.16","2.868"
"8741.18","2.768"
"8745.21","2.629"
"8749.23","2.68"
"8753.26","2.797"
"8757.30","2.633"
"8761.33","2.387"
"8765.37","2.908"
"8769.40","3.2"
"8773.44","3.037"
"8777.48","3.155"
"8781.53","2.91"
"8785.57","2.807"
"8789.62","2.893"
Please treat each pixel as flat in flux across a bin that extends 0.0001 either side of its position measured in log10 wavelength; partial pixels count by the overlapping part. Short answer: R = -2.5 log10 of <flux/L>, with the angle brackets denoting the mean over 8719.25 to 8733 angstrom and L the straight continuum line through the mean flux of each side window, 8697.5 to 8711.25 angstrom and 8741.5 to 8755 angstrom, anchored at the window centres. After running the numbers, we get 0.044 mag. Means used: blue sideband 2.85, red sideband 2.71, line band 2.67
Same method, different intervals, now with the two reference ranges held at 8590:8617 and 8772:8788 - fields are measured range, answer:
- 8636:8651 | 0.052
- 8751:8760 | 0.092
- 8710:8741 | 0.052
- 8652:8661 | 0.110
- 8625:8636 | 0.024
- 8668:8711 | -0.007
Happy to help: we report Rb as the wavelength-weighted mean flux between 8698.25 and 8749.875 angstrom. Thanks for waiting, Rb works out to 2.76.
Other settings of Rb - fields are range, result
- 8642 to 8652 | 2.62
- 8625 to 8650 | 2.61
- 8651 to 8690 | 2.8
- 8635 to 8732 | 2.73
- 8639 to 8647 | 2.55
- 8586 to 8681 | 2.67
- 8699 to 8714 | 2.86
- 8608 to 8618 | 2.73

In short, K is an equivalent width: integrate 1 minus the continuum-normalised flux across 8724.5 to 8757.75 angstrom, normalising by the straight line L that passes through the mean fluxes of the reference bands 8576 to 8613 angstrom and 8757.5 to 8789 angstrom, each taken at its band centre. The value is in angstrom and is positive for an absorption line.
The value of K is 1.5 angstrom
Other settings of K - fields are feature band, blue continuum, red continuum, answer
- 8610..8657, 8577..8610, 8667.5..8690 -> 2.3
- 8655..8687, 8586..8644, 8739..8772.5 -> -2.2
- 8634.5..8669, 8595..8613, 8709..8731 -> 0.4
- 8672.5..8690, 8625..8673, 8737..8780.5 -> -1.0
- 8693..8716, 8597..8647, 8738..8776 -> -0.4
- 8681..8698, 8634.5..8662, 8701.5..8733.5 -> 0.0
